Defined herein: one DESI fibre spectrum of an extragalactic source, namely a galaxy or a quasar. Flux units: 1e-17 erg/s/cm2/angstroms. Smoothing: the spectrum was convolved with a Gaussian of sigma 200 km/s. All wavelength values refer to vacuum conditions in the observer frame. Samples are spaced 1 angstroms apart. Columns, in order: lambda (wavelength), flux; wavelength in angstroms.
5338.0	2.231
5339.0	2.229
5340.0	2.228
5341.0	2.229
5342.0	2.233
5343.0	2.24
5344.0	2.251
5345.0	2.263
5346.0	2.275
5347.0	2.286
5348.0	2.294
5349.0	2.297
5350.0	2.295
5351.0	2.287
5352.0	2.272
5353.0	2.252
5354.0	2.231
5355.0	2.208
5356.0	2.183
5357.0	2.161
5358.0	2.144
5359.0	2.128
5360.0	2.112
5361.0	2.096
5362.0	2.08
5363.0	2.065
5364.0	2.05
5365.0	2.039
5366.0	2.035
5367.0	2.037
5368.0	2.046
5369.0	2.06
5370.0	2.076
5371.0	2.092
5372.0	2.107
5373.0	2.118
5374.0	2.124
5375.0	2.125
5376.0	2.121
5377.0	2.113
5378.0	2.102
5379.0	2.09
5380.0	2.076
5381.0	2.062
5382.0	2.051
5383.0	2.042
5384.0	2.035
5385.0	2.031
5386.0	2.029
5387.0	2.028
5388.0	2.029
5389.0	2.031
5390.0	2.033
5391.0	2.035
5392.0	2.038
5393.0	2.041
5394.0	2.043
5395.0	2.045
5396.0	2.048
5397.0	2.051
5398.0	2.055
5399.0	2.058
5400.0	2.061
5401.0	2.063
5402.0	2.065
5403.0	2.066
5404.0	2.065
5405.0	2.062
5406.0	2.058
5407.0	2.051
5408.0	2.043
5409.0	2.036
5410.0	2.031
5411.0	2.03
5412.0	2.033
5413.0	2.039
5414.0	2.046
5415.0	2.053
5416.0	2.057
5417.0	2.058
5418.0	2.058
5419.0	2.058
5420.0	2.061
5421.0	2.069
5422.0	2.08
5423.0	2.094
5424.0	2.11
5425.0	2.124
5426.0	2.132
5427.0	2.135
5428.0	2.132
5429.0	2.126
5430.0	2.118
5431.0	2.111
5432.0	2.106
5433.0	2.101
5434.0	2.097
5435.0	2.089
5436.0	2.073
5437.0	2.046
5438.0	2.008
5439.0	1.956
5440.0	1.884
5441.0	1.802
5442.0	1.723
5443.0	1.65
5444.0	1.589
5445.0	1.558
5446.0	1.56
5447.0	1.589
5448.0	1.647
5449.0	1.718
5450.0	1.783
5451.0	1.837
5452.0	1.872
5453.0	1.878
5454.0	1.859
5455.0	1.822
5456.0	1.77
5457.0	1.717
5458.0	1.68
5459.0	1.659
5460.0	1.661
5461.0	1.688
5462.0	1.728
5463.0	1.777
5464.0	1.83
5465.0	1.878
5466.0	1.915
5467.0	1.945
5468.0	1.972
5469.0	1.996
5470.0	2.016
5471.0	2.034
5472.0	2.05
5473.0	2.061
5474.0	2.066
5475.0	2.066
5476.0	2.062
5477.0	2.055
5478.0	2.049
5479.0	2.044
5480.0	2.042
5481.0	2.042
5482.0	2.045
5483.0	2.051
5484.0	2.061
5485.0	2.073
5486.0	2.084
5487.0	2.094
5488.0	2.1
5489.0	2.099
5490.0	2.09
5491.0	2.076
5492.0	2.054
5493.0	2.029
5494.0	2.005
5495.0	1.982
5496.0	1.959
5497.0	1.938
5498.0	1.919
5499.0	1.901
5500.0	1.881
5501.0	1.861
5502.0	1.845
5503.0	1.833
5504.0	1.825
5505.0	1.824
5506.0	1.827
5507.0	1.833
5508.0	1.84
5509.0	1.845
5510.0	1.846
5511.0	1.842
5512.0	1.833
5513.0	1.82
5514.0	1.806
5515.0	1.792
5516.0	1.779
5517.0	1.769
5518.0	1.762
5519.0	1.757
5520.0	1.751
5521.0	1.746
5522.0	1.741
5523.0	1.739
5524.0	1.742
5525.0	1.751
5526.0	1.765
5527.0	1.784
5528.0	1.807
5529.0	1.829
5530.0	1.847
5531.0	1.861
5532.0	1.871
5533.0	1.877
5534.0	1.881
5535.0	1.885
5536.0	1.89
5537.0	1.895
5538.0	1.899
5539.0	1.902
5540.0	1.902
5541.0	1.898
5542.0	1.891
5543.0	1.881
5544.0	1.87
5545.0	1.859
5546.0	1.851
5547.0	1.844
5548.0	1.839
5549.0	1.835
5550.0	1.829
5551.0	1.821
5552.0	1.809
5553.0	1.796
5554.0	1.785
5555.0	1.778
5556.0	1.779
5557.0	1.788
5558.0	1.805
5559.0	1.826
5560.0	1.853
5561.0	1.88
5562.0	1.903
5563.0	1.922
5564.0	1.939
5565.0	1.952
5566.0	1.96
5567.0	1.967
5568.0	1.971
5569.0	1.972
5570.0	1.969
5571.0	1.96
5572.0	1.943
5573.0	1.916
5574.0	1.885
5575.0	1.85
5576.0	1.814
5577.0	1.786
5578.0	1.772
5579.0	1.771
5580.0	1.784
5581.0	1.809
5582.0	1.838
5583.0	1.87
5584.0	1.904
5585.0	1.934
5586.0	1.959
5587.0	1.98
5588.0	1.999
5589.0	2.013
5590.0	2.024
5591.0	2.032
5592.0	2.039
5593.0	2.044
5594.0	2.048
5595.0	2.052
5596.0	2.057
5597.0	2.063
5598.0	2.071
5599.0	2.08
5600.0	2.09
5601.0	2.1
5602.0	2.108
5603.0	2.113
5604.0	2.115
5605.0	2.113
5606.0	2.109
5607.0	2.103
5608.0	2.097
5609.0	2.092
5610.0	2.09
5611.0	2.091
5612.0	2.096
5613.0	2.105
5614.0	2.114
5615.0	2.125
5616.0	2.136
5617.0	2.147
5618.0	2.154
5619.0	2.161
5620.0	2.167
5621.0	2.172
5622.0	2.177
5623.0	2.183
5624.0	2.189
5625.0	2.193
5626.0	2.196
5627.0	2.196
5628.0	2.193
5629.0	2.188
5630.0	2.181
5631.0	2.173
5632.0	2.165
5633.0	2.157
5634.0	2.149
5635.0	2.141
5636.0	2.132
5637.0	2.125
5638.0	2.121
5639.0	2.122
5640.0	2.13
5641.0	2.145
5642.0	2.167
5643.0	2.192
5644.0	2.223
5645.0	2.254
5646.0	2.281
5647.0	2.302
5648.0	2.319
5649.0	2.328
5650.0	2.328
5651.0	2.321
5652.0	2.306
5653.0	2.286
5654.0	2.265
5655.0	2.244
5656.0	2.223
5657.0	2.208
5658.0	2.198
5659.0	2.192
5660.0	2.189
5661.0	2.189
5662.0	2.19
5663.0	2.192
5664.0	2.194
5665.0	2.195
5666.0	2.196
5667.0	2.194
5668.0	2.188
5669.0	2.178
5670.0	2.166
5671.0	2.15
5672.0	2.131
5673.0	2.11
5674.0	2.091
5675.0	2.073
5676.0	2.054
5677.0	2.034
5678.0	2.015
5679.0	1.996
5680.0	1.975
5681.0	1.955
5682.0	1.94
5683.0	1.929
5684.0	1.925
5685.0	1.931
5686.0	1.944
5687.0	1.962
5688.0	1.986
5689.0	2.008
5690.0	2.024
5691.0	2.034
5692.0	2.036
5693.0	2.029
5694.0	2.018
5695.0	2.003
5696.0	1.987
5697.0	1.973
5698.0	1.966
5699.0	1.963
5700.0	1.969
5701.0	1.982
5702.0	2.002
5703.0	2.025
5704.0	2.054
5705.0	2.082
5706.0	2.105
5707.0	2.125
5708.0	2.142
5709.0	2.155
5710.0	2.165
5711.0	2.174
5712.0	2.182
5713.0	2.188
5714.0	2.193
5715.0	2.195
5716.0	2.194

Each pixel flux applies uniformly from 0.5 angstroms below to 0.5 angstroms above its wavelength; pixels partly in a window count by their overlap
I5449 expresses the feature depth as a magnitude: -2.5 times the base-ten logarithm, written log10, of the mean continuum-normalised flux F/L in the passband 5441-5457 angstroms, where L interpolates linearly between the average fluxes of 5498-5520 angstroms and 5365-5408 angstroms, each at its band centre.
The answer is 0.13 mag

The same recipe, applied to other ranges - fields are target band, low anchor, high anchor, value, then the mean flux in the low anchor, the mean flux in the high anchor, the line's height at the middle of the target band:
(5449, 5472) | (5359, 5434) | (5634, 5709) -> 0.14 mag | 2.07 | 2.11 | 2.08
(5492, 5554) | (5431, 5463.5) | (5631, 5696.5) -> 0.05 mag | 1.81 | 2.13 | 1.93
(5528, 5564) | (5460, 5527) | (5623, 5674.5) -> 0.09 mag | 1.91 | 2.2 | 2.01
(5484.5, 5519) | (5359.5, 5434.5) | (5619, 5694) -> 0.10 mag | 2.07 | 2.14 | 2.1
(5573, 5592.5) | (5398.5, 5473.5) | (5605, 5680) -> 0.11 mag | 1.95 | 2.17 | 2.1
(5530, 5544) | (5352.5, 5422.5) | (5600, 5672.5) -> 0.14 mag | 2.07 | 2.18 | 2.14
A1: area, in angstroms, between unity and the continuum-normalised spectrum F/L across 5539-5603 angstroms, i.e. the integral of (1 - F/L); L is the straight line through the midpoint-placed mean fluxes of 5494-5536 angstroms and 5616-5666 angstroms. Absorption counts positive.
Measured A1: 2.6 angstroms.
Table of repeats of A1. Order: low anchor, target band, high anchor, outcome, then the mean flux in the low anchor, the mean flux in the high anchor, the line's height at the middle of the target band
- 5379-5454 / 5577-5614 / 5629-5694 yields 1.50 angstroms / 2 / 2.14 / 2.1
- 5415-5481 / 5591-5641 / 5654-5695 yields -1.87 angstroms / 1.93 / 2.09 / 2.05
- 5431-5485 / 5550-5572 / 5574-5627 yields 1.35 angstroms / 1.89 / 2.04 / 2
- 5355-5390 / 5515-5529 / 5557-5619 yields 1.75 angstroms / 2.08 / 1.99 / 2.02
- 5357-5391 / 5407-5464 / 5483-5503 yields 3.12 angstroms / 2.07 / 2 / 2.04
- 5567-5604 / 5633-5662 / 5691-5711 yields -3.01 angstroms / 1.96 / 2.04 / 2.01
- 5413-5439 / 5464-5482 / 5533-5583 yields -0.07 angstroms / 2.08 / 1.87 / 2.01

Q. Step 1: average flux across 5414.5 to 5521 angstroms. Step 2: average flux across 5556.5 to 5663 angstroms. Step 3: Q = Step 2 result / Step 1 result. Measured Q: 1.08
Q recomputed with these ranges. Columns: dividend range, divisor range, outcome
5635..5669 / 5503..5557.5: 1.21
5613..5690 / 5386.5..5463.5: 1.10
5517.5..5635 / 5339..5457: 0.96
